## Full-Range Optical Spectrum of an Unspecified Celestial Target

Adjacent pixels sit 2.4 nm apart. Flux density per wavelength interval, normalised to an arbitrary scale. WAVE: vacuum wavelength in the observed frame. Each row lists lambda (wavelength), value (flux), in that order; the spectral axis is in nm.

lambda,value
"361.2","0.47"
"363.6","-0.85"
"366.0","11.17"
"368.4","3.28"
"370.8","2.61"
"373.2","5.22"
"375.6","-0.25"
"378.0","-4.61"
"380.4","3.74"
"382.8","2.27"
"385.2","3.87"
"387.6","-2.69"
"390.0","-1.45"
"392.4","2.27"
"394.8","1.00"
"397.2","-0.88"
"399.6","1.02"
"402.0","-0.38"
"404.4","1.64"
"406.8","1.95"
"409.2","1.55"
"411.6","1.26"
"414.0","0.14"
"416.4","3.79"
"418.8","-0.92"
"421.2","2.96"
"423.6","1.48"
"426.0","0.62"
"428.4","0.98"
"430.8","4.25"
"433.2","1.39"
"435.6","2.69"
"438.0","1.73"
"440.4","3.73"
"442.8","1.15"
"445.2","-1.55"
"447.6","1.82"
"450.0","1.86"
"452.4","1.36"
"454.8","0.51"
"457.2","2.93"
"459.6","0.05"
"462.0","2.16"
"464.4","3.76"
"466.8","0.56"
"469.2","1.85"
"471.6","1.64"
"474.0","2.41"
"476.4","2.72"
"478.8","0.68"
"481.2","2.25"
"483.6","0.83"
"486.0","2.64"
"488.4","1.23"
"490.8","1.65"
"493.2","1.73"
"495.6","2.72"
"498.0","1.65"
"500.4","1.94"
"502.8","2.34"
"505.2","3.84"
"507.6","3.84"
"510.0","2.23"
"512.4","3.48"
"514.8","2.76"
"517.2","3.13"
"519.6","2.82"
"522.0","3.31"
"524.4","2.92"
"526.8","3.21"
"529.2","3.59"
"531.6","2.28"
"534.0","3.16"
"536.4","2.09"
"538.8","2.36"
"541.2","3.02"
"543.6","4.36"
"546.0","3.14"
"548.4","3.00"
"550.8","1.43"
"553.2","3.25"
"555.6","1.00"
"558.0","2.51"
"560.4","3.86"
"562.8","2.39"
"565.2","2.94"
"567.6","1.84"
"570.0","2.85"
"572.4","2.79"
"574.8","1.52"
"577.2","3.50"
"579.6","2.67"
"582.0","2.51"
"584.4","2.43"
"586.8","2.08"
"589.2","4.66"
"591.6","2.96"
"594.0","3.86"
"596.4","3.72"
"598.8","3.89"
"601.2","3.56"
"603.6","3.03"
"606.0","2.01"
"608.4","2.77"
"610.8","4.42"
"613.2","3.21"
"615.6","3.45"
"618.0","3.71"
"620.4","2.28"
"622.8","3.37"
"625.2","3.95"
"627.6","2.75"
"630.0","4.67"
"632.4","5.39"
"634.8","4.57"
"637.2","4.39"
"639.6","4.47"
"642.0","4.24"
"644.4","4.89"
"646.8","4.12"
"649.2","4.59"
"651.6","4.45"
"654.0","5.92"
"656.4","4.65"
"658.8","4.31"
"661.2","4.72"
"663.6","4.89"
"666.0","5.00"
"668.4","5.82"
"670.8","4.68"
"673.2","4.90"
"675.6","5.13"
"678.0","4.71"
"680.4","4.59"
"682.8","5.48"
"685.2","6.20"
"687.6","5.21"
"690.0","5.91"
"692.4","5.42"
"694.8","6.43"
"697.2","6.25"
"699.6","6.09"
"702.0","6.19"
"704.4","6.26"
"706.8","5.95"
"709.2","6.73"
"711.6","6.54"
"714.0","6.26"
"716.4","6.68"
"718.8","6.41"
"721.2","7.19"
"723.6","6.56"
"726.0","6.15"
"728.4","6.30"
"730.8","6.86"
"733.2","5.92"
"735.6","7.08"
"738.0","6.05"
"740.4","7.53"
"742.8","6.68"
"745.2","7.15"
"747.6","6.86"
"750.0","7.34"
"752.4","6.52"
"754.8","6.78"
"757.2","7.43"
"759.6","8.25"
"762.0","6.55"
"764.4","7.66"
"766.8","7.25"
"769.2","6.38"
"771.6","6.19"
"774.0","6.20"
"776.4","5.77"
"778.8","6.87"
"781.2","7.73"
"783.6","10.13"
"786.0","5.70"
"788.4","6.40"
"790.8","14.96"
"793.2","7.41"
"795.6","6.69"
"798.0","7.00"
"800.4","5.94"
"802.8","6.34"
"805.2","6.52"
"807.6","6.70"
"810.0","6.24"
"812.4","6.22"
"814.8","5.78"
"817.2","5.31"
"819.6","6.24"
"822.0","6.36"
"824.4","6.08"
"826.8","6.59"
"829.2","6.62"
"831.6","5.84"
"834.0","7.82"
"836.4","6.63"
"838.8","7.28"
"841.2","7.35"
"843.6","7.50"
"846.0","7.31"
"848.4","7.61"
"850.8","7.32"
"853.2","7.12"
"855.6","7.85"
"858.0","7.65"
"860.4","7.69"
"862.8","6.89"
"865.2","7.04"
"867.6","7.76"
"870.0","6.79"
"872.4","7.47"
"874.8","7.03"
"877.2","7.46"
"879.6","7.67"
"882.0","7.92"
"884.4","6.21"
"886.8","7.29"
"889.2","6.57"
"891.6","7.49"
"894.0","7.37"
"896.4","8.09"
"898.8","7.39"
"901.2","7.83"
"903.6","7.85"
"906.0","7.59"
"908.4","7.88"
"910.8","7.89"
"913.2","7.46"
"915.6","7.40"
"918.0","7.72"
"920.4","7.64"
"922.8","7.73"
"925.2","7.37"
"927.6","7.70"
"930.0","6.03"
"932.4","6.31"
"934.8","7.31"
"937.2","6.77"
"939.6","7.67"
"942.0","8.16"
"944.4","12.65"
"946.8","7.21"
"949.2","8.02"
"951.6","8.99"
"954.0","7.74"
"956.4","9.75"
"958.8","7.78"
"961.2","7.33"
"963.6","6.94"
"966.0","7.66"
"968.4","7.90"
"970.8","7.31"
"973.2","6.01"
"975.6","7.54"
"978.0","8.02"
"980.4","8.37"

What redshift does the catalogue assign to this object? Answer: 0.58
